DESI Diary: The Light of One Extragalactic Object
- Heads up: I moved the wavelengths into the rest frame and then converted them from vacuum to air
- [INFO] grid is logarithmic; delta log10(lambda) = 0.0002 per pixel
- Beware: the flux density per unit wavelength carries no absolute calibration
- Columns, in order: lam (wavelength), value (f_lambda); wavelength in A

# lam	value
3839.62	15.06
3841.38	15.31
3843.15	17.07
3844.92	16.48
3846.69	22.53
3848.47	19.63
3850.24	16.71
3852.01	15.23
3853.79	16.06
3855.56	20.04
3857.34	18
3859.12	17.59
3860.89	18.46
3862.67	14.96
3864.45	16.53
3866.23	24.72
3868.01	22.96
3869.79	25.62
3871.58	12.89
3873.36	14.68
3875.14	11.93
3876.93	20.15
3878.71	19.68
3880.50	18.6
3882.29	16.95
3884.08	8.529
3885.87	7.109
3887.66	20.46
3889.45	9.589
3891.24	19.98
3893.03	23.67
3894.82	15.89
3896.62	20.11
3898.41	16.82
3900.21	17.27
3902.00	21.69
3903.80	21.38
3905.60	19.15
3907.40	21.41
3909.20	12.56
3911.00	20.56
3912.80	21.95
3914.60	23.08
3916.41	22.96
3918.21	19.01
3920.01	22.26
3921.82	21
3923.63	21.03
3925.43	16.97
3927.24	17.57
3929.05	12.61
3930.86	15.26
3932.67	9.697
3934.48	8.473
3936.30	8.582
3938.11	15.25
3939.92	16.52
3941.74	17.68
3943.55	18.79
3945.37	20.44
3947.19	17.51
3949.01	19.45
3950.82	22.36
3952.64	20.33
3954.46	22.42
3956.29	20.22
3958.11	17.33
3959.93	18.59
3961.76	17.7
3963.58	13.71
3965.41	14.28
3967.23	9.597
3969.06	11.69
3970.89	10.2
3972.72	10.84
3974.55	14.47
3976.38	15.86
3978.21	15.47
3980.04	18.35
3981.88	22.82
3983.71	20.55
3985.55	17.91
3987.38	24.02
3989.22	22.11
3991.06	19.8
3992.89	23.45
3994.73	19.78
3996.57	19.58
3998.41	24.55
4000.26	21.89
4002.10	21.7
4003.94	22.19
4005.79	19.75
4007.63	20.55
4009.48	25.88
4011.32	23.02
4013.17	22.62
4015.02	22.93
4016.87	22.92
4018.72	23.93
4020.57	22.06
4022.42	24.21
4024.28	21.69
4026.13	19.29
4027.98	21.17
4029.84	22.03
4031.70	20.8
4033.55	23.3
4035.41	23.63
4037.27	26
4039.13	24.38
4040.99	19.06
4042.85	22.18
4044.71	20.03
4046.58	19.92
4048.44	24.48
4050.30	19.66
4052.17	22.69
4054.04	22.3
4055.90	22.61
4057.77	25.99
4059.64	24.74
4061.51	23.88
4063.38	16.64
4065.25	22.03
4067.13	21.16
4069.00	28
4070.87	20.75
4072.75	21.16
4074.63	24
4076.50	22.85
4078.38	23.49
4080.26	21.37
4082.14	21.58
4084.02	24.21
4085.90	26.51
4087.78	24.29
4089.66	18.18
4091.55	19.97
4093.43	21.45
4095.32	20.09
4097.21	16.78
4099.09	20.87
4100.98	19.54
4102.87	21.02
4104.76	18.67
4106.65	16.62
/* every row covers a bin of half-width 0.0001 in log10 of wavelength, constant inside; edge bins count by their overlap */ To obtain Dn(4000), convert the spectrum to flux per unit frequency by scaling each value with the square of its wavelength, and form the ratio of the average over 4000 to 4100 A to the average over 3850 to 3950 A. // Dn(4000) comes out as 1.4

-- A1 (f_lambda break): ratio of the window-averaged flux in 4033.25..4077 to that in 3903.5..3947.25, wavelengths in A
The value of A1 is 1.28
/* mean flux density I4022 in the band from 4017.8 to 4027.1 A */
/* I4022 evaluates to 22.2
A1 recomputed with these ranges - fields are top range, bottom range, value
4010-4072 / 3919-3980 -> 1.38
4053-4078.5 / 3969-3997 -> 1.26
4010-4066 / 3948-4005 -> 1.21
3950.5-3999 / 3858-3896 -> 1.04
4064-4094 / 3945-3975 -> 1.37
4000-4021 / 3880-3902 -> 1.37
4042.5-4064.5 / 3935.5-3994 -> 1.26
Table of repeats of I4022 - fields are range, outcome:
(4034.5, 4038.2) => 24.8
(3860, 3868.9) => 19.5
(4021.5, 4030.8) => 21.7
